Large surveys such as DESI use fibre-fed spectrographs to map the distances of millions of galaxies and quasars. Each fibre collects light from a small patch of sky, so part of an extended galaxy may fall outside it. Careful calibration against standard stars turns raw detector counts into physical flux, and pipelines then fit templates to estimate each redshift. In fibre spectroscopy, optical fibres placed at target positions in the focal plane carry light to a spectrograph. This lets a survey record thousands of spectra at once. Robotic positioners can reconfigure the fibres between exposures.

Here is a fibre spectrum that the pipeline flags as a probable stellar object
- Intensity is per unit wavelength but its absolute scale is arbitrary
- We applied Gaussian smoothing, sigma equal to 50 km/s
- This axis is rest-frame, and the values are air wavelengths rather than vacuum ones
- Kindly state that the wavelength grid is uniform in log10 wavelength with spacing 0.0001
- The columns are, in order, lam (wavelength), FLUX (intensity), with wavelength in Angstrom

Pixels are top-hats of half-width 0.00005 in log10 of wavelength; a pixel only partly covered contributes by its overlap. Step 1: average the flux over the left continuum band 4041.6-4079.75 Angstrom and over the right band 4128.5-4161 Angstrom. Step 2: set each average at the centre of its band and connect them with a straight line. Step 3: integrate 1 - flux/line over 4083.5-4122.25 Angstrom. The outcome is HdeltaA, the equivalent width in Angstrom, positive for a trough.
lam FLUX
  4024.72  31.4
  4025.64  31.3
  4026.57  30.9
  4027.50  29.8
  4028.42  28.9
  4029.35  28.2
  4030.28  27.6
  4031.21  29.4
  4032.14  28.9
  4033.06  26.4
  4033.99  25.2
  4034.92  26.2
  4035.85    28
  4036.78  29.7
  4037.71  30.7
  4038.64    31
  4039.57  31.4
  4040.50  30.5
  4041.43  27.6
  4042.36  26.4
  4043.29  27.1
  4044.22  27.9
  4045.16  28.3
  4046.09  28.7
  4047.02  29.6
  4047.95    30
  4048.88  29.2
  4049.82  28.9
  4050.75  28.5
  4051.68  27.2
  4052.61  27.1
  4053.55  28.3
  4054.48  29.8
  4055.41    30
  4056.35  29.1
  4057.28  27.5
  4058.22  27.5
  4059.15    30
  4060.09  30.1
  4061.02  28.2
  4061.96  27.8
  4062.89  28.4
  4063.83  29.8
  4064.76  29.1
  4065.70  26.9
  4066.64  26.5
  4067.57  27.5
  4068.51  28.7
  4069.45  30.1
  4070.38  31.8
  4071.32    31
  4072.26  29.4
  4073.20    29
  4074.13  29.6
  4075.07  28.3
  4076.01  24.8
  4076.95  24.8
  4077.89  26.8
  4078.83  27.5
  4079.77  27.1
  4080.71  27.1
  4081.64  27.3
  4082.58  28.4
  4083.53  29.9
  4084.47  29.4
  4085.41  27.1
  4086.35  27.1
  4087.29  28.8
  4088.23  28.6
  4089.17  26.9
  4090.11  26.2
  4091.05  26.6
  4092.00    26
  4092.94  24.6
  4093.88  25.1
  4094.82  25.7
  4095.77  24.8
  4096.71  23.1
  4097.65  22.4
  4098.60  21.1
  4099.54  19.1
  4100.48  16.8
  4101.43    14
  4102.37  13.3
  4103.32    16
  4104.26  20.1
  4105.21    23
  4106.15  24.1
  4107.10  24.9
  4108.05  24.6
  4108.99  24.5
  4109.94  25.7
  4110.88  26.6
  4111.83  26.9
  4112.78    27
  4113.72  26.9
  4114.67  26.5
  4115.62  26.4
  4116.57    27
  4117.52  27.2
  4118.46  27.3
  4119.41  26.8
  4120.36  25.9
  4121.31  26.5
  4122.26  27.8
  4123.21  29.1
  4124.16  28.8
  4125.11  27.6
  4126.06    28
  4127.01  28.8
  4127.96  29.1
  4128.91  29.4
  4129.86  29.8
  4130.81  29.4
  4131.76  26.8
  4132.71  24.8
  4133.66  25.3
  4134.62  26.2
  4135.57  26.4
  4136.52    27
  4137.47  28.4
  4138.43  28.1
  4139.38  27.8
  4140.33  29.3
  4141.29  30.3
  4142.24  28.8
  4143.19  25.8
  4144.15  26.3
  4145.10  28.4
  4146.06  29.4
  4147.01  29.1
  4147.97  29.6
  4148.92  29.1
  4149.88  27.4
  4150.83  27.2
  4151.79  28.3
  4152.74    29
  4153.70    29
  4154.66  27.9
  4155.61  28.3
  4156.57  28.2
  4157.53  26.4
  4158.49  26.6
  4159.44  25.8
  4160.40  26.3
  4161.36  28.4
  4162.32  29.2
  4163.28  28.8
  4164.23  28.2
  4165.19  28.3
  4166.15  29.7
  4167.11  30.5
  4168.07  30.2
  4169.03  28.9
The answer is 4.8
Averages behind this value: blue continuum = 28.4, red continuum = 27.8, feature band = 24.6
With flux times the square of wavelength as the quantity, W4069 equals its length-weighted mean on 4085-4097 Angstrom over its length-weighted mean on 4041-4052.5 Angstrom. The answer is 0.95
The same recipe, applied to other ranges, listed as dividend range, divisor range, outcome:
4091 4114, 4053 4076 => 0.81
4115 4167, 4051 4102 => 1.07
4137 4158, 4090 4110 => 1.30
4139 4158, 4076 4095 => 1.08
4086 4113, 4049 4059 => 0.84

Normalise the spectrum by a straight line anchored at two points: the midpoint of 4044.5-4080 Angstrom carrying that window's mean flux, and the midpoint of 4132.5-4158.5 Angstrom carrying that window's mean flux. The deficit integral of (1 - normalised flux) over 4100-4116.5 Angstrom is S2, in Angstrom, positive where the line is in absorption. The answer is 3.1 Angstrom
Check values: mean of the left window 28.5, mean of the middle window 22.9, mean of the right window 27.8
